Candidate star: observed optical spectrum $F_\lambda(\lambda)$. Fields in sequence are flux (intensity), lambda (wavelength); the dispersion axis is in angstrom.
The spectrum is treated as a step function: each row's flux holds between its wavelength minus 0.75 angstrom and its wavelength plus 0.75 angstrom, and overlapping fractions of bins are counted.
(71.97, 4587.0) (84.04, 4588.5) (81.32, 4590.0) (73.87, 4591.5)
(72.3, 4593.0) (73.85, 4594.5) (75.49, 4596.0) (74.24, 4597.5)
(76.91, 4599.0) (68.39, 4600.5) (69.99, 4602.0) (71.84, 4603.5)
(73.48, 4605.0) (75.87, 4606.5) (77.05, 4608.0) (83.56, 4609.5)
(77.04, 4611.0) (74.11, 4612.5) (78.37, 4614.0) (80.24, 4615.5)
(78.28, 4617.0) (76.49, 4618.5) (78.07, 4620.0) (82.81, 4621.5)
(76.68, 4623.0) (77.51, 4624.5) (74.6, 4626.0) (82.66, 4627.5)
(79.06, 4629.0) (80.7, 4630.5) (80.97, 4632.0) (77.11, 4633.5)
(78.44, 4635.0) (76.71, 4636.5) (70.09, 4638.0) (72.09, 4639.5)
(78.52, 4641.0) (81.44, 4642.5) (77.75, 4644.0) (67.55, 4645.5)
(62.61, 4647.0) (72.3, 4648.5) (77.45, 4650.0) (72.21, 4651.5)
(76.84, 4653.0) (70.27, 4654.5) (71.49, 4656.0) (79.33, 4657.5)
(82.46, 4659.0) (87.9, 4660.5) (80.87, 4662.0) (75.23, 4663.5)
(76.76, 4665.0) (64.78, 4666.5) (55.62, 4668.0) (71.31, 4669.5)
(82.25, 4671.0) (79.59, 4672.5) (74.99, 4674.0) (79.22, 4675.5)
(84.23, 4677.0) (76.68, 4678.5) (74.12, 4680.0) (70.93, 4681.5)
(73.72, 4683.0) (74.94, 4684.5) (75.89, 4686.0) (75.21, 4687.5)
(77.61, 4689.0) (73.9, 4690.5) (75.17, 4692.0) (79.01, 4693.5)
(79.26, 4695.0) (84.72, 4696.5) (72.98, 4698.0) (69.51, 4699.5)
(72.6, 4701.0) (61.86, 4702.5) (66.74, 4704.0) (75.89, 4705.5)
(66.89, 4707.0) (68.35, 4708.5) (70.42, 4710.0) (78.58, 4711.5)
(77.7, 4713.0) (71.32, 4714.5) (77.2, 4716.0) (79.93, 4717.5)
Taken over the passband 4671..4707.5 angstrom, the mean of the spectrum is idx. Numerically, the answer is 75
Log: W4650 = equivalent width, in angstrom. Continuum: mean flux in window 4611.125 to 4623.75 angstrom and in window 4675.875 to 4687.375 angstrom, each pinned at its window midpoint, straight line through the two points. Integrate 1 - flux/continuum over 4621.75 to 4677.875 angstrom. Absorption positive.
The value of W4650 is 0.7 angstrom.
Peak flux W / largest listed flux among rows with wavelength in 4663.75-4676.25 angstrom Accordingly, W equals 82.25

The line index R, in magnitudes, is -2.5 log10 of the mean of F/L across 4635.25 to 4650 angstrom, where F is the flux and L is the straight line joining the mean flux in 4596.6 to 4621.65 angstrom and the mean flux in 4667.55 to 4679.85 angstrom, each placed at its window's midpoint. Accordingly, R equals 0.035 mag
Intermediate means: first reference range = 76.1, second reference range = 75.9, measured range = 73.6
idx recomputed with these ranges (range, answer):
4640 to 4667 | 75.4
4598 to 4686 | 75.9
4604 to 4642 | 77.6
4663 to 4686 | 74.3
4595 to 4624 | 76.2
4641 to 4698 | 75.6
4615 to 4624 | 78.7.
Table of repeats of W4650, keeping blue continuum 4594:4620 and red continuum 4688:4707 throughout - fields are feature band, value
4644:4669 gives 0.4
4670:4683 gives -0.5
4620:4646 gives -0.8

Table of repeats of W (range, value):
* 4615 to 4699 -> 87.9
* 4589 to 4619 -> 83.56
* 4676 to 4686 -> 84.23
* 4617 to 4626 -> 82.81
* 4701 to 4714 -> 78.58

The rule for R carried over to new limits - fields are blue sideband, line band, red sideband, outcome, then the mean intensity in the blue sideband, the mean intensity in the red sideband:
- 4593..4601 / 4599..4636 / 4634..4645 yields -0.03 mag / 73.8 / 76.2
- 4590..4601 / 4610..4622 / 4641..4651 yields -0.06 mag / 74.2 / 73.6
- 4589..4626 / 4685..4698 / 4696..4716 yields -0.07 mag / 76.2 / 72.2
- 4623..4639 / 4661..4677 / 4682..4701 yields 0.02 mag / 77.6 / 75.8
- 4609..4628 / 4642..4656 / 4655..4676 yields 0.05 mag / 78.4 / 75.7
